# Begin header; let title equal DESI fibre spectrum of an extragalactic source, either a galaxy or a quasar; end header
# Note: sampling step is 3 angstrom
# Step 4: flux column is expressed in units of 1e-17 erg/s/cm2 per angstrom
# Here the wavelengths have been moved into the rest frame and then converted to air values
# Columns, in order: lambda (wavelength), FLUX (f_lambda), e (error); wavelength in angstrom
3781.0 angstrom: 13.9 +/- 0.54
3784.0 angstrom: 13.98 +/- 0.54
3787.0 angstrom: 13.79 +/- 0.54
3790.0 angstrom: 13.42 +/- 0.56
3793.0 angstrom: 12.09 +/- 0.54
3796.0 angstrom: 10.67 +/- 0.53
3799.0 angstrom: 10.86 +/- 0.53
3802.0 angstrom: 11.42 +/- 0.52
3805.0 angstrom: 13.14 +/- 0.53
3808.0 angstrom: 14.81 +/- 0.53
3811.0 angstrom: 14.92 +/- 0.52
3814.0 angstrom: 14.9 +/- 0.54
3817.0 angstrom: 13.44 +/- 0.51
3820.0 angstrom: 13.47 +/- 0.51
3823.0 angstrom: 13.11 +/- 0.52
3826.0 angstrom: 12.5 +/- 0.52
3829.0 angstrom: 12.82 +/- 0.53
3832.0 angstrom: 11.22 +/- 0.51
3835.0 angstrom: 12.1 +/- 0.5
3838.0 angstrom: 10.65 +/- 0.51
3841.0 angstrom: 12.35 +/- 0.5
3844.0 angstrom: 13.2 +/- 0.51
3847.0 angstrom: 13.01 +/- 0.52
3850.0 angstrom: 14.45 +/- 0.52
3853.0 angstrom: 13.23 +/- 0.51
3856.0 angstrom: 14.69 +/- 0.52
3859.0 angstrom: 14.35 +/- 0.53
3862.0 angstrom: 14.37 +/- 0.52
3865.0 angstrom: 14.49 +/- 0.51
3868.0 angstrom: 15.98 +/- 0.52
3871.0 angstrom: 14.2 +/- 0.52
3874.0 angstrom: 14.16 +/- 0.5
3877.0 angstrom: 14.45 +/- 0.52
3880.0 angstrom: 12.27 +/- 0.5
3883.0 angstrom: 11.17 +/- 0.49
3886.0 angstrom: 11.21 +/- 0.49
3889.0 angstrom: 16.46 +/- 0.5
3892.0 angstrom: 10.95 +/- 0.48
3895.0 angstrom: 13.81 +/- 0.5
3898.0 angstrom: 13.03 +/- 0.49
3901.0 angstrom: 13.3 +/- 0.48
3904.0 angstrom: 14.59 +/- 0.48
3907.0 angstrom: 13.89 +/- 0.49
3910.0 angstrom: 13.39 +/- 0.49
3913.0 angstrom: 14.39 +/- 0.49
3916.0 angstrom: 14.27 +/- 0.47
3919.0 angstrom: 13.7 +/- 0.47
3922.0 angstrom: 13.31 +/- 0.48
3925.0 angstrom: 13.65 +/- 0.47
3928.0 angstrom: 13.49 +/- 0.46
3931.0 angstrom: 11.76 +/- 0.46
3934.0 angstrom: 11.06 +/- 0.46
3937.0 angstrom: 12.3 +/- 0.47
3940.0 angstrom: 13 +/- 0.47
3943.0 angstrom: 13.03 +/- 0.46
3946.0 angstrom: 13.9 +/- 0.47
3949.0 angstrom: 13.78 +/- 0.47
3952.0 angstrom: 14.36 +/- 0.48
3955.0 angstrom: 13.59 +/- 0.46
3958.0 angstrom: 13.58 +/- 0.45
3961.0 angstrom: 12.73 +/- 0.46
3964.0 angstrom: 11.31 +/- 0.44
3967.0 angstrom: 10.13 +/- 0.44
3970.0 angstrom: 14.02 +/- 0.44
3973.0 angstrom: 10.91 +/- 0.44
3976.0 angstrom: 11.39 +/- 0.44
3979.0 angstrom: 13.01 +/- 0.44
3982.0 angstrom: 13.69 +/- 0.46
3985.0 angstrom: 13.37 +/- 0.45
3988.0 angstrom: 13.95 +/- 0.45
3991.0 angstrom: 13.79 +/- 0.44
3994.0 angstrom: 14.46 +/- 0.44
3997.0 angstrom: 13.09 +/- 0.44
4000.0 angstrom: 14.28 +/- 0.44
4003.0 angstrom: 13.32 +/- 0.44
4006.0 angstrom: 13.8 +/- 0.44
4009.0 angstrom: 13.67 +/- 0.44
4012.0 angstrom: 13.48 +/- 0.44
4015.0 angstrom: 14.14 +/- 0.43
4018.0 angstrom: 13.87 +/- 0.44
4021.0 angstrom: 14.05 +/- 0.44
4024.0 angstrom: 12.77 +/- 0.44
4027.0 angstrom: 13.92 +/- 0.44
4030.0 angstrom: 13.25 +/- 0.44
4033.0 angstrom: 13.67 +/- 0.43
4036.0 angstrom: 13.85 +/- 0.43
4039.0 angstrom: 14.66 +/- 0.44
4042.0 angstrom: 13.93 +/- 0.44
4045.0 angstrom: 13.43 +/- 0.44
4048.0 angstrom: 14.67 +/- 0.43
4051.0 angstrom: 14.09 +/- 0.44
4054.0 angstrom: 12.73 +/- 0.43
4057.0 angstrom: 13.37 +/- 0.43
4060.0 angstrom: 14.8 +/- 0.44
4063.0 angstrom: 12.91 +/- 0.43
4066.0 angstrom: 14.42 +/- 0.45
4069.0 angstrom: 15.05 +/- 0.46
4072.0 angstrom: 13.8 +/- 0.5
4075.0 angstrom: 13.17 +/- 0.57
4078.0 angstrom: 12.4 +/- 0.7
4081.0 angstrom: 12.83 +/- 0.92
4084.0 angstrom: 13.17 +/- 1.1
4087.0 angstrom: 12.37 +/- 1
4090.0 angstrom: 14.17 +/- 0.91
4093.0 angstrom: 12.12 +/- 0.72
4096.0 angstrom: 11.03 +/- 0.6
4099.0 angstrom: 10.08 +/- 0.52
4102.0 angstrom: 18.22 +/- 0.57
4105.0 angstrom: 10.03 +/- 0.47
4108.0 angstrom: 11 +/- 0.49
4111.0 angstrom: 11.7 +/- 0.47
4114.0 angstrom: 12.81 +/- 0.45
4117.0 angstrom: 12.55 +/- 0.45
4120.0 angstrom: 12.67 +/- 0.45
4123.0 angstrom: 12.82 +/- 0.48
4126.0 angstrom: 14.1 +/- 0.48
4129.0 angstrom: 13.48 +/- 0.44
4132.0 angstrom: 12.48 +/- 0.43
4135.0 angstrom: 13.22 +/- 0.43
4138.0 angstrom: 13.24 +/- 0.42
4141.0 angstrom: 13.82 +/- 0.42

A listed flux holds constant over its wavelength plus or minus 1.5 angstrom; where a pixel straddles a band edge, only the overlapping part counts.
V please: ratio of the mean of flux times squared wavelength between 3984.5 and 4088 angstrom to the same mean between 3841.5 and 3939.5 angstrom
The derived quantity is 1.09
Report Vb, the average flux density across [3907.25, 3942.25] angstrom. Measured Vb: 13.1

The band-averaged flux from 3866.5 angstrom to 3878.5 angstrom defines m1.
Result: 14.7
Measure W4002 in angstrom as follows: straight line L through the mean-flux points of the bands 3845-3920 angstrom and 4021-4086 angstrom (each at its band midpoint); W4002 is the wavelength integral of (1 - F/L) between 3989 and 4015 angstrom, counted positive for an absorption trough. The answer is -0.15 angstrom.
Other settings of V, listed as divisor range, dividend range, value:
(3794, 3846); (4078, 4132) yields 1.15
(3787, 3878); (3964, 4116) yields 1.11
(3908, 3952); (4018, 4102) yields 1.08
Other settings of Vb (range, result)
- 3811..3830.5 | 13.5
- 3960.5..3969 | 11.4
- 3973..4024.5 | 13.5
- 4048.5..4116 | 13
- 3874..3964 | 13.2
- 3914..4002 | 13.1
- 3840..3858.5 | 13.6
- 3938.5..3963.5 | 13.4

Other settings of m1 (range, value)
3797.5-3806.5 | 11.8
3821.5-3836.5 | 12.3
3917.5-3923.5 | 13.5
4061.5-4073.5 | 14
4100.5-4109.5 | 13.1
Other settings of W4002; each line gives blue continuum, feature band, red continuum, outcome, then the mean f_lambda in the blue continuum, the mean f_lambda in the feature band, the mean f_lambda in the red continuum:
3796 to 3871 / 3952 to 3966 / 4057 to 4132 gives 0.28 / 13.3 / 12.9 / 13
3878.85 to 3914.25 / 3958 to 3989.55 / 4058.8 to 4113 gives 1.43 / 13.2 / 12.5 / 12.9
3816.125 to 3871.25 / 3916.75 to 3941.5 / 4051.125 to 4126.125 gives 0.71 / 13.3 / 12.8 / 13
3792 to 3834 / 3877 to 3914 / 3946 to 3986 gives -1.26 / 12.8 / 13.2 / 12.8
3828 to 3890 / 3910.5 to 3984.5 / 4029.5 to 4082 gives 3.19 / 13.4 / 12.9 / 13.7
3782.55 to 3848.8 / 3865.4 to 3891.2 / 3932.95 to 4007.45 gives -1.57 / 12.8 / 13.7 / 13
